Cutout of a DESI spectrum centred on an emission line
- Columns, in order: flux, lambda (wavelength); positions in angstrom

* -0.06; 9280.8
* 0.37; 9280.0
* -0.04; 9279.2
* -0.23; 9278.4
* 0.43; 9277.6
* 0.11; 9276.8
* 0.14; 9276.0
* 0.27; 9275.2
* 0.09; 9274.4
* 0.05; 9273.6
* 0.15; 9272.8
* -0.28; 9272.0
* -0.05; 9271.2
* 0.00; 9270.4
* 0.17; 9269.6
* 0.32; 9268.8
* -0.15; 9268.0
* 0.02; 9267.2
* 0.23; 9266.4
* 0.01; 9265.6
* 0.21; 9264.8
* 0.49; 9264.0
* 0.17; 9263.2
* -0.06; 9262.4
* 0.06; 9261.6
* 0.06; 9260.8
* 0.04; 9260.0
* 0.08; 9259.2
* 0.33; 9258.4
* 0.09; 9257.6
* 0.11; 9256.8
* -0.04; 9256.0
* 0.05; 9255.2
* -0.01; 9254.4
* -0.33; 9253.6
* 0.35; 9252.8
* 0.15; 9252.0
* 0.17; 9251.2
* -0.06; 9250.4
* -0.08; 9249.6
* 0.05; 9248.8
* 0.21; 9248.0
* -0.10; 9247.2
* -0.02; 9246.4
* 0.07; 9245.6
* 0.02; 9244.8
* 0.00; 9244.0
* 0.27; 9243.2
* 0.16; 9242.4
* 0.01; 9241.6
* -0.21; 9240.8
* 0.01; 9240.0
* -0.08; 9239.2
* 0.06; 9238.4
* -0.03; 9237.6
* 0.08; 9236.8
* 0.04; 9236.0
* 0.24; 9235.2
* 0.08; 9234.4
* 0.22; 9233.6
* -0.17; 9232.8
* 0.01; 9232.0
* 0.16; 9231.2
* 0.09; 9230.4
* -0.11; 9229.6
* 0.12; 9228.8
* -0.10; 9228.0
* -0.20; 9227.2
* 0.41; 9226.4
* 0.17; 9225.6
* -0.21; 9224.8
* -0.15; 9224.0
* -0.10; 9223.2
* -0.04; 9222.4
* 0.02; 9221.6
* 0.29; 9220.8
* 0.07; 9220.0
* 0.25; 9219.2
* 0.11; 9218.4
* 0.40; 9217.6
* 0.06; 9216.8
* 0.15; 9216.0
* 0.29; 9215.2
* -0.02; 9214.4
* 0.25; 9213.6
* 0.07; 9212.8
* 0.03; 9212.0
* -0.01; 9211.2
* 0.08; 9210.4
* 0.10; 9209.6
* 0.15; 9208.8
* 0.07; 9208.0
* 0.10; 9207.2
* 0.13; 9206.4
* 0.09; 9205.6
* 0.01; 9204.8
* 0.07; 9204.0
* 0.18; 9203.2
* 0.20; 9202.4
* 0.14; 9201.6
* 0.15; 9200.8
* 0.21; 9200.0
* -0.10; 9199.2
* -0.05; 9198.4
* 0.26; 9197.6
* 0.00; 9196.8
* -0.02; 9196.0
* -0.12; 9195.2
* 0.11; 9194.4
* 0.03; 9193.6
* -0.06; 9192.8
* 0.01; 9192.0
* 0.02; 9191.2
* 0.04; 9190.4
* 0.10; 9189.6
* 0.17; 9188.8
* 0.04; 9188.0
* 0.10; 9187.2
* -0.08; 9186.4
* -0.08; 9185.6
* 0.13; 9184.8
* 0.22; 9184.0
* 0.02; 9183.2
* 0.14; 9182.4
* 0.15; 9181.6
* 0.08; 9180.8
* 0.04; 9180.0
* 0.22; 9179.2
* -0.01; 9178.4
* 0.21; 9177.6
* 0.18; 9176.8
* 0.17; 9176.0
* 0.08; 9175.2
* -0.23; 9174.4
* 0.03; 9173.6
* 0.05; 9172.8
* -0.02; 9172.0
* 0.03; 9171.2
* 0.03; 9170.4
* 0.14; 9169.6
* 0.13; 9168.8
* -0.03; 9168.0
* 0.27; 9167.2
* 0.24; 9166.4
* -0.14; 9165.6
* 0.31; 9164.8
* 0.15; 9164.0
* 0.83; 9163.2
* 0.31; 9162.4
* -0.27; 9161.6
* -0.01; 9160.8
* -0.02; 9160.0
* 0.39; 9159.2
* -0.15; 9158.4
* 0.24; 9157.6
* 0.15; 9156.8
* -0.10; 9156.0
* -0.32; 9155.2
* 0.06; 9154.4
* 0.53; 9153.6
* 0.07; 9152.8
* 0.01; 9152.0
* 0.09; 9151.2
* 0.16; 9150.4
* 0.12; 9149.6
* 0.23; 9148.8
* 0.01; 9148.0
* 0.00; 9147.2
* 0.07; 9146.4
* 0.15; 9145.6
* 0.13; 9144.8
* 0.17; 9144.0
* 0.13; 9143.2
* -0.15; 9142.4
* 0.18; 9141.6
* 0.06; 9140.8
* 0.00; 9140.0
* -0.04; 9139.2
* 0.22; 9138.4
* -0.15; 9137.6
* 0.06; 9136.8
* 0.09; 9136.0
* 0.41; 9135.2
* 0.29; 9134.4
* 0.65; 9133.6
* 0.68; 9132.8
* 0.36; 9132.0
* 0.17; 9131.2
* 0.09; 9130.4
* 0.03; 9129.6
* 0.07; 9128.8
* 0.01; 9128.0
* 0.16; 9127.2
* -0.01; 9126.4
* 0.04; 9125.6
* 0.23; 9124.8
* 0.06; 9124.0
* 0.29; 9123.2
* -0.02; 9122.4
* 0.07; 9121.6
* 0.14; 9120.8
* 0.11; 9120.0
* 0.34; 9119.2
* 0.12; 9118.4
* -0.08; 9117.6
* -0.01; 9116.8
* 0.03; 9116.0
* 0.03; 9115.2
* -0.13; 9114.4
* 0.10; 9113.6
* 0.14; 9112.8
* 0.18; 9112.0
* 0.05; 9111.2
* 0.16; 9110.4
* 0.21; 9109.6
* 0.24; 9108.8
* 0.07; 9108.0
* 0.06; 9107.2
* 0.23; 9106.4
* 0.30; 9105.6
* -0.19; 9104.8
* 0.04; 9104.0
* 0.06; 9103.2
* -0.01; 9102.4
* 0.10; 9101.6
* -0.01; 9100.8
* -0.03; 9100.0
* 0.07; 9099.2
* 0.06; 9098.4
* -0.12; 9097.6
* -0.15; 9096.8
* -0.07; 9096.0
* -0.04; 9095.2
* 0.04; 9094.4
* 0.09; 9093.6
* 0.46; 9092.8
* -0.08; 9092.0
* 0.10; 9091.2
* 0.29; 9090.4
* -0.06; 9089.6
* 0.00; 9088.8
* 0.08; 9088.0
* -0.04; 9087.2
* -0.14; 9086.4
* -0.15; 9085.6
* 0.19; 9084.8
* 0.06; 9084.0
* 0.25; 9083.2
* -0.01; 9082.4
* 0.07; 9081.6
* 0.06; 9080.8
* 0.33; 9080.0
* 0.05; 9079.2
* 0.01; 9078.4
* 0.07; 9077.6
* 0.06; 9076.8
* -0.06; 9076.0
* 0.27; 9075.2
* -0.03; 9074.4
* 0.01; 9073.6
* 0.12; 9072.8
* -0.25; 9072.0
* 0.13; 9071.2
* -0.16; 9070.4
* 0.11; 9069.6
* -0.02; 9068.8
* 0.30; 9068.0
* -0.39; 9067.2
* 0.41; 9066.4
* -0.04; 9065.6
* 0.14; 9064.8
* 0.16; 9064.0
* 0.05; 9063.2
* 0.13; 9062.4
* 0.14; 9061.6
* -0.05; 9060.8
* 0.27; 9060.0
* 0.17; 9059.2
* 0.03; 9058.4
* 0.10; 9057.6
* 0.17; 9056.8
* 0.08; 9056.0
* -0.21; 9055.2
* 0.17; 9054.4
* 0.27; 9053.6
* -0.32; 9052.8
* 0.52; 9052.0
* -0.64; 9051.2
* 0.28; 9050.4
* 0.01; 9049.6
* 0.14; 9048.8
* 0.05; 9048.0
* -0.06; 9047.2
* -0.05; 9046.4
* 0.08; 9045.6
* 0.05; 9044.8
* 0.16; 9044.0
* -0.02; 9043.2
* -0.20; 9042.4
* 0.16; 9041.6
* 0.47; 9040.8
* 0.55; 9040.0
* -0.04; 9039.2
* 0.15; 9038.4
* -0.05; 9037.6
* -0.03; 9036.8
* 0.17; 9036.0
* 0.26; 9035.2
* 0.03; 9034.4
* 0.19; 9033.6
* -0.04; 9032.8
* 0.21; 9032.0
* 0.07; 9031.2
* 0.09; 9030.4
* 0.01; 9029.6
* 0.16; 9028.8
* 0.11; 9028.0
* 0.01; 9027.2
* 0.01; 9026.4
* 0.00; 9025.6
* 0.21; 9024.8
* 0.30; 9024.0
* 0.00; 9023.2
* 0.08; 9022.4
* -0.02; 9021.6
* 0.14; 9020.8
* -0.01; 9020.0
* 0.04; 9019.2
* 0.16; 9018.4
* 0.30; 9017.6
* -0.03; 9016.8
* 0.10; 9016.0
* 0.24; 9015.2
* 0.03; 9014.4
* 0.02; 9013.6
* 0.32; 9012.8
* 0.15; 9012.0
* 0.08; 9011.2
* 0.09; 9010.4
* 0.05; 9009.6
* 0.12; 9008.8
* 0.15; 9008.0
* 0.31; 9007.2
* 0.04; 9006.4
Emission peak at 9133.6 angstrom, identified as H-gamma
